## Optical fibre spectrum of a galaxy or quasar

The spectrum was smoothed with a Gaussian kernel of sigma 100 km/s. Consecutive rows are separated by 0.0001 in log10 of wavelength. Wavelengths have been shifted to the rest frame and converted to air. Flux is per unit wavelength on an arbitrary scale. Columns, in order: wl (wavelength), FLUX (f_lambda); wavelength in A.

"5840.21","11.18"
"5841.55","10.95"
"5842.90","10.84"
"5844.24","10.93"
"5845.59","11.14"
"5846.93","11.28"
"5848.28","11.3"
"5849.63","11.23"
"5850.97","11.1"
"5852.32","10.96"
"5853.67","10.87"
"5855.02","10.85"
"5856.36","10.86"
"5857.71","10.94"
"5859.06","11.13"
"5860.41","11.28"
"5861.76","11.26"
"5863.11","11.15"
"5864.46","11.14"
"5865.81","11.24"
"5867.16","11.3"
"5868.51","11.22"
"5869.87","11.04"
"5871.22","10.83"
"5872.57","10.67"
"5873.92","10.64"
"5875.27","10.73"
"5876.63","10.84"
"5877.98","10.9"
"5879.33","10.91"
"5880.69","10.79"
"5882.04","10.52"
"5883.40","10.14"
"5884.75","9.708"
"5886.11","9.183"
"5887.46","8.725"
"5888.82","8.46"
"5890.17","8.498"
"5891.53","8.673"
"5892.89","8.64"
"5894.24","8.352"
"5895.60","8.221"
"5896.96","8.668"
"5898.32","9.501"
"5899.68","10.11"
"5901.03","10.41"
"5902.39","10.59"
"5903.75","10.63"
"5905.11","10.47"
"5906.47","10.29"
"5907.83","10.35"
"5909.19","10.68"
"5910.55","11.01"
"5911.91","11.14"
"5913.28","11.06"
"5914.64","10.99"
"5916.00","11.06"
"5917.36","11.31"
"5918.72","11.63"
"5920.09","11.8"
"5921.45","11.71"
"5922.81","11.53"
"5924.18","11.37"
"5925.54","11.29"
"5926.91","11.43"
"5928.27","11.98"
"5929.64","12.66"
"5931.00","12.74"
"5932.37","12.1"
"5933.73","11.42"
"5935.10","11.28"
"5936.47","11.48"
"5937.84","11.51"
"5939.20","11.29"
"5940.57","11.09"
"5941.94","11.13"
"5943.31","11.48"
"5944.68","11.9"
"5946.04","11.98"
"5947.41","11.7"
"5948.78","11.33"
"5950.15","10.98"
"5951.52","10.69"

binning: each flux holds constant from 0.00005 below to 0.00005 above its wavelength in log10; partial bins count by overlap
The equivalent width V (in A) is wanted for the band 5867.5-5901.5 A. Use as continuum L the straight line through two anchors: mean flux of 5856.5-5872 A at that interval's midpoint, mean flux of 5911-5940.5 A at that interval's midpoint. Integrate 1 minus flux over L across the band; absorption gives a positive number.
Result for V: 4.2 A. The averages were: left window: 11.1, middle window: 9.87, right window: 11.5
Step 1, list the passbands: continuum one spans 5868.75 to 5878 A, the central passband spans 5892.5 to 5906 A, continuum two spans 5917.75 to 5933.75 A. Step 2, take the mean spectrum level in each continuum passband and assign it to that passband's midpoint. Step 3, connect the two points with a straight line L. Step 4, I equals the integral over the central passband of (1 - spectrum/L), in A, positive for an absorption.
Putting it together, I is 2.1 A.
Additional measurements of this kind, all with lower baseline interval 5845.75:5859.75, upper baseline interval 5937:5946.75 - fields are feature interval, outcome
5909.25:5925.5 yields 0.1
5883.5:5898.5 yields 3.2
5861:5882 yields 0.3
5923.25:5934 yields -0.4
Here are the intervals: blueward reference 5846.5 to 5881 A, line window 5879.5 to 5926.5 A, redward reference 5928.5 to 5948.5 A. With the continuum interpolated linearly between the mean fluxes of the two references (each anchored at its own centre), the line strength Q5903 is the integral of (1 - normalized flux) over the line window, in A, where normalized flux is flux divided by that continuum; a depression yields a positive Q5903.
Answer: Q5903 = 4.7 A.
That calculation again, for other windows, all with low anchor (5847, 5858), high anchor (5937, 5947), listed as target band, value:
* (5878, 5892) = 1.95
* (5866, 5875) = 0.14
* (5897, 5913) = 1.26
